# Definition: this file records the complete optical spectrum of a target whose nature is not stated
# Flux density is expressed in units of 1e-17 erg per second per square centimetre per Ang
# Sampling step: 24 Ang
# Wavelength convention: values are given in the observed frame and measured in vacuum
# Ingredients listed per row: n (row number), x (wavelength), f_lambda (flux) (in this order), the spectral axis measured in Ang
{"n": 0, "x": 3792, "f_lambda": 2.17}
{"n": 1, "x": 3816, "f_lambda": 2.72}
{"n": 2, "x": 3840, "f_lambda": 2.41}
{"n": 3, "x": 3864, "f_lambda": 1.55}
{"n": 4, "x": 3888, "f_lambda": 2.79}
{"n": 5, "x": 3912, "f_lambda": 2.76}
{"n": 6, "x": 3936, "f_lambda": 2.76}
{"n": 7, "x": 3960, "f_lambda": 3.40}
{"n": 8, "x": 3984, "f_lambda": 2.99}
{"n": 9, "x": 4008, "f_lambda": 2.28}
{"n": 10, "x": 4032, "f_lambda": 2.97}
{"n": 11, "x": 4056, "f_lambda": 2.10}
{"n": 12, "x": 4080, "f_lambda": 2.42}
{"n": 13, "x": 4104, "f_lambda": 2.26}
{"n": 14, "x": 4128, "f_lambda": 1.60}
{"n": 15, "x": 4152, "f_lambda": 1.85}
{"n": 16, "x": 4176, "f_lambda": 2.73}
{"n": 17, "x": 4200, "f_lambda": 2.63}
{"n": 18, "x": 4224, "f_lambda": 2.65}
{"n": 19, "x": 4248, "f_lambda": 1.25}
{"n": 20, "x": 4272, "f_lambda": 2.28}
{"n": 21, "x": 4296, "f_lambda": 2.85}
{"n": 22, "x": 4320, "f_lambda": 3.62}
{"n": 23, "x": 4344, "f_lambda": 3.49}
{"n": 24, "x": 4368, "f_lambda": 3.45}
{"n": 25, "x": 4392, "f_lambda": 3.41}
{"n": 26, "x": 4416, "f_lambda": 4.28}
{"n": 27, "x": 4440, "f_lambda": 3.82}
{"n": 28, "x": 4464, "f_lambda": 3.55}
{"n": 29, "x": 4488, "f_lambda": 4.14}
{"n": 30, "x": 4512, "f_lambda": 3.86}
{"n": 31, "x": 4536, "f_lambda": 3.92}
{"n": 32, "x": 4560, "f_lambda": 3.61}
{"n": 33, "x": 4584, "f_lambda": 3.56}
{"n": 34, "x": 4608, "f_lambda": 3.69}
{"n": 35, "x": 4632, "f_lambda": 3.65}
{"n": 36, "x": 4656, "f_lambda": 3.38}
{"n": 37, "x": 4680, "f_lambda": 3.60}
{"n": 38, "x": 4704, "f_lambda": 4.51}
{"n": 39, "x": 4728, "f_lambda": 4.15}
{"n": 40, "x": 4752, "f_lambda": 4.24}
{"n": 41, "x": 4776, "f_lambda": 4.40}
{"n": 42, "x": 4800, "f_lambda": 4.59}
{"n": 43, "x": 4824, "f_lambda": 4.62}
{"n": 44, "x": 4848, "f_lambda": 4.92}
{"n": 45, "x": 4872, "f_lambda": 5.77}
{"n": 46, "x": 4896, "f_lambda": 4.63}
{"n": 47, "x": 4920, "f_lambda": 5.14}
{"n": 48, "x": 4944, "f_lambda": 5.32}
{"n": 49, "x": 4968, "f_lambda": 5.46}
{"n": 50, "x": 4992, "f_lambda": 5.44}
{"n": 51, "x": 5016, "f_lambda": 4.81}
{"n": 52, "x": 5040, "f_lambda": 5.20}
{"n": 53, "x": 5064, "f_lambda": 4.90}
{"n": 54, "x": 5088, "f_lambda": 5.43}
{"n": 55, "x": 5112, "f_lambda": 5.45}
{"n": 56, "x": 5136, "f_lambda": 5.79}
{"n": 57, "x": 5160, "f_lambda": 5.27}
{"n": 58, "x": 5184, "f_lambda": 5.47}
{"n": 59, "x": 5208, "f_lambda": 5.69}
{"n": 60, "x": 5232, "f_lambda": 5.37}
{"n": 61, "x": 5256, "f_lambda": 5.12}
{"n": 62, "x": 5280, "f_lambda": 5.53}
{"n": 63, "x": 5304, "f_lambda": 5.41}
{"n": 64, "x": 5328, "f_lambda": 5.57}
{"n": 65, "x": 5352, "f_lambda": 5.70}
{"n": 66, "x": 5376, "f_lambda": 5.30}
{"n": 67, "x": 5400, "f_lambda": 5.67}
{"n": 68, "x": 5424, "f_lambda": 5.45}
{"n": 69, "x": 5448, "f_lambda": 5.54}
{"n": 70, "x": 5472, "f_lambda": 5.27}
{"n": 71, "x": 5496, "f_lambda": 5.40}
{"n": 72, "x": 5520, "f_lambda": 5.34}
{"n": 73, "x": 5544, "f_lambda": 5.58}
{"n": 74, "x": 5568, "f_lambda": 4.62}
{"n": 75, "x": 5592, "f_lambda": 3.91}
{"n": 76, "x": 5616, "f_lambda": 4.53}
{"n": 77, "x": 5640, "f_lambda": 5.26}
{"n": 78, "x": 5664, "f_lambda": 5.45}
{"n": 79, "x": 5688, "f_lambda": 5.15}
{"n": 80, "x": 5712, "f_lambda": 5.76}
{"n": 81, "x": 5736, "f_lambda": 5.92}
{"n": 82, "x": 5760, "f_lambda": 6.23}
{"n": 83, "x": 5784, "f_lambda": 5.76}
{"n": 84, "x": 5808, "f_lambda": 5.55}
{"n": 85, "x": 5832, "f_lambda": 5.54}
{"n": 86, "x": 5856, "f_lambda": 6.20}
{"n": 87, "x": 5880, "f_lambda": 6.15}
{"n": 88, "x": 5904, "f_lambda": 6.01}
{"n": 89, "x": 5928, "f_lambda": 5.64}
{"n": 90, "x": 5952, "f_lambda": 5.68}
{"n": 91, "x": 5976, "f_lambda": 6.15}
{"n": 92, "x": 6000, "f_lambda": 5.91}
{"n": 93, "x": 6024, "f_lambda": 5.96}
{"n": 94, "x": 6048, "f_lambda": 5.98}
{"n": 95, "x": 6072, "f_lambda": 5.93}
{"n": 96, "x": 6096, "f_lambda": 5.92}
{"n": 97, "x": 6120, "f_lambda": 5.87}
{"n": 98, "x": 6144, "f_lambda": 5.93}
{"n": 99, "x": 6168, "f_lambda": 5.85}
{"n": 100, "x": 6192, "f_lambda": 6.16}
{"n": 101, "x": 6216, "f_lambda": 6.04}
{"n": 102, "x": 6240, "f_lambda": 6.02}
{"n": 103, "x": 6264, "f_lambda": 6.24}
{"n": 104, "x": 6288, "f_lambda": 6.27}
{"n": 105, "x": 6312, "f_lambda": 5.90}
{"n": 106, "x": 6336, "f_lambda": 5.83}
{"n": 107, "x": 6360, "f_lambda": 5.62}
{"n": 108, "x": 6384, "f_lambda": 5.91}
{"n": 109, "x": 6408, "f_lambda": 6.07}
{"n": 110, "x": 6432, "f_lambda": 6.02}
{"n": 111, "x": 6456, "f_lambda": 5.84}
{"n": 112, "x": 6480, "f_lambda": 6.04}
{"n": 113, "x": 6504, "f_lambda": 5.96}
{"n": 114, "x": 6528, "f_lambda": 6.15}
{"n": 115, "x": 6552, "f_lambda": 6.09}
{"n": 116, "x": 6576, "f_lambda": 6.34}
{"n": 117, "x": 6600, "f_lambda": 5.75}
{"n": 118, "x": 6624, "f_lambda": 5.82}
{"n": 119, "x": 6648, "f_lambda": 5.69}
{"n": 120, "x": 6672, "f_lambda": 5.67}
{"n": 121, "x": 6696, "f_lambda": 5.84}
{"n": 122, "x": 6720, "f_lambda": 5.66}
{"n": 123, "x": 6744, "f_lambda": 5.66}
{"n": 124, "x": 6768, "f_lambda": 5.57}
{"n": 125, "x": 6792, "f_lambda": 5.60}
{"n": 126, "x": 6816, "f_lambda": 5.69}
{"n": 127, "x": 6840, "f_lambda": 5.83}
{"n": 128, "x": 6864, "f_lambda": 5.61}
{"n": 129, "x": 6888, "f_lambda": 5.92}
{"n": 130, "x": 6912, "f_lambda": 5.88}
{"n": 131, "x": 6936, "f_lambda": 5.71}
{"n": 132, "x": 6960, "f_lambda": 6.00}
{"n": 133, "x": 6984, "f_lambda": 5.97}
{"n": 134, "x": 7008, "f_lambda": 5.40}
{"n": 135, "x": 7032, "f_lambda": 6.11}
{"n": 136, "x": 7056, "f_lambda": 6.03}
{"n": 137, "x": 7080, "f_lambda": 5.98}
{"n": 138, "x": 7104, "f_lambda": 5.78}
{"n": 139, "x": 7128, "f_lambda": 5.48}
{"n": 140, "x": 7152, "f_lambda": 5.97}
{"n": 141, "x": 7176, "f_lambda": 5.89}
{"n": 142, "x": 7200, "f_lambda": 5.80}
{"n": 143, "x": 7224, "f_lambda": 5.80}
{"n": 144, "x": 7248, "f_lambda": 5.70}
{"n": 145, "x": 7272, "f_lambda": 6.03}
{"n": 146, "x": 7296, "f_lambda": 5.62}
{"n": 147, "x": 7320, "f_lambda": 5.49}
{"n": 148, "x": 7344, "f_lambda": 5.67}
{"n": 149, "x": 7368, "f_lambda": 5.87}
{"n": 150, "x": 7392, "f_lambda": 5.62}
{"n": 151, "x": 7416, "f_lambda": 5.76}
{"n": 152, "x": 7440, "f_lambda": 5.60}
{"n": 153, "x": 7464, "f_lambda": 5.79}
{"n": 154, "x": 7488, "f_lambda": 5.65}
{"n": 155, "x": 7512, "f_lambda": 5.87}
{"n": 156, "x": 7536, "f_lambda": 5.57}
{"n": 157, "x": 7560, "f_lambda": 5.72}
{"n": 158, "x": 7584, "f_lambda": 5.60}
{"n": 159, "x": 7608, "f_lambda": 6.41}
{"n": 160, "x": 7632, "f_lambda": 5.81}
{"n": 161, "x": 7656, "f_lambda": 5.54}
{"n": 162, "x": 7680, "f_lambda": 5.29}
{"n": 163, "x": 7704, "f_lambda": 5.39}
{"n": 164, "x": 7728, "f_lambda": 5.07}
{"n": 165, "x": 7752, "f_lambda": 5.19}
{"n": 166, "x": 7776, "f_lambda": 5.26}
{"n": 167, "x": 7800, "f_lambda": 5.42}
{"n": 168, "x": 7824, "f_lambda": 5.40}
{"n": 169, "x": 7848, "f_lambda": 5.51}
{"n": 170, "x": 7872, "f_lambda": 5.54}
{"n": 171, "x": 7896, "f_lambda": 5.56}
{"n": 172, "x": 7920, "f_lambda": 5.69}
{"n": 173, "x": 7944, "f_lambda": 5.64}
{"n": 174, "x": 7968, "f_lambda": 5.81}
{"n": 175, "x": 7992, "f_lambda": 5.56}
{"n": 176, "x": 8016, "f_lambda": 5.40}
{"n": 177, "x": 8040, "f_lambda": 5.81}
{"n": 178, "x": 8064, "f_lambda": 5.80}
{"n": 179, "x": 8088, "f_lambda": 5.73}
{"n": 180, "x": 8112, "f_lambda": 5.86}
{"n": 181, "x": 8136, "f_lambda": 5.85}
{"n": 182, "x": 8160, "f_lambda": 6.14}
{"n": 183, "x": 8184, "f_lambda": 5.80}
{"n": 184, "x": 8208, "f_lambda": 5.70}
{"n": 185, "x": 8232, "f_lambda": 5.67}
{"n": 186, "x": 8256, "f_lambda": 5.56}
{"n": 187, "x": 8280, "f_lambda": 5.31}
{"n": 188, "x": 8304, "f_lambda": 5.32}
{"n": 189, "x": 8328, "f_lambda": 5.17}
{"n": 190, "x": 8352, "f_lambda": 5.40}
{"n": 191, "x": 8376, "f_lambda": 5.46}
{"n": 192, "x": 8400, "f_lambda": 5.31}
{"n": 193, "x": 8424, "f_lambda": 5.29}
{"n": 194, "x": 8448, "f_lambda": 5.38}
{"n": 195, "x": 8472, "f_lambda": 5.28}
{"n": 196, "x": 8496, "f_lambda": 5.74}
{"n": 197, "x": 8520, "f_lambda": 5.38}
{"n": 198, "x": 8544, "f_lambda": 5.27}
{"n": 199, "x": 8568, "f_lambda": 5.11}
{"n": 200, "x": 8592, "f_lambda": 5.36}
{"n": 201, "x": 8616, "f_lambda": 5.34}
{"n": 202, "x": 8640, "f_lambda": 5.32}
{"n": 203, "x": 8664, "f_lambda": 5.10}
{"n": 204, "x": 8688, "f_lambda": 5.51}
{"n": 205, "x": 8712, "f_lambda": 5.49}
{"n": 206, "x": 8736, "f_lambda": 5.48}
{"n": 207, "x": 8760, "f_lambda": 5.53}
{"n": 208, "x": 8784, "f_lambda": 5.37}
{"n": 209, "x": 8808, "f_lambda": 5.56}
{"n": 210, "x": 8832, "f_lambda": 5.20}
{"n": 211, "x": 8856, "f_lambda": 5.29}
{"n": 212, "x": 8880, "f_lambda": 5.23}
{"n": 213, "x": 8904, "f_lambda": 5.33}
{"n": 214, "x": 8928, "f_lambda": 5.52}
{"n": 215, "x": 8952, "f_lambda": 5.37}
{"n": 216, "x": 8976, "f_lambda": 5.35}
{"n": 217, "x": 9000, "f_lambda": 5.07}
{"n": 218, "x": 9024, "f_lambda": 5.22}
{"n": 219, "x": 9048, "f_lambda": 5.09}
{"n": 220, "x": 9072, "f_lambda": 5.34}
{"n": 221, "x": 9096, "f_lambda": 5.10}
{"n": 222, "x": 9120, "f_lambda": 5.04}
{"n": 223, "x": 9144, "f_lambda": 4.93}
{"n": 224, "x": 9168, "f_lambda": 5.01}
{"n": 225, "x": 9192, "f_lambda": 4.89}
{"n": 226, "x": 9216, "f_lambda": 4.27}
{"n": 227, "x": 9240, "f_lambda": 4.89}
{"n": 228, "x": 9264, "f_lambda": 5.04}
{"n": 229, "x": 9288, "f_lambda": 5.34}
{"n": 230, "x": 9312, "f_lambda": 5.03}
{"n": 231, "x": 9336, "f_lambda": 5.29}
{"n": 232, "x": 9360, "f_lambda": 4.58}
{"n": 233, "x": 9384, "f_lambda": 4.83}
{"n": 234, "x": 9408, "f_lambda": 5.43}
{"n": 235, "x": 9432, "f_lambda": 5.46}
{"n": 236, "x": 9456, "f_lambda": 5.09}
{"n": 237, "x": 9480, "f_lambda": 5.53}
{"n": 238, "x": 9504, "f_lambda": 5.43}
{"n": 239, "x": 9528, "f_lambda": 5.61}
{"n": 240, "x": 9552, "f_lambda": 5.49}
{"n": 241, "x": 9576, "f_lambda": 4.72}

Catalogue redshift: 0.080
